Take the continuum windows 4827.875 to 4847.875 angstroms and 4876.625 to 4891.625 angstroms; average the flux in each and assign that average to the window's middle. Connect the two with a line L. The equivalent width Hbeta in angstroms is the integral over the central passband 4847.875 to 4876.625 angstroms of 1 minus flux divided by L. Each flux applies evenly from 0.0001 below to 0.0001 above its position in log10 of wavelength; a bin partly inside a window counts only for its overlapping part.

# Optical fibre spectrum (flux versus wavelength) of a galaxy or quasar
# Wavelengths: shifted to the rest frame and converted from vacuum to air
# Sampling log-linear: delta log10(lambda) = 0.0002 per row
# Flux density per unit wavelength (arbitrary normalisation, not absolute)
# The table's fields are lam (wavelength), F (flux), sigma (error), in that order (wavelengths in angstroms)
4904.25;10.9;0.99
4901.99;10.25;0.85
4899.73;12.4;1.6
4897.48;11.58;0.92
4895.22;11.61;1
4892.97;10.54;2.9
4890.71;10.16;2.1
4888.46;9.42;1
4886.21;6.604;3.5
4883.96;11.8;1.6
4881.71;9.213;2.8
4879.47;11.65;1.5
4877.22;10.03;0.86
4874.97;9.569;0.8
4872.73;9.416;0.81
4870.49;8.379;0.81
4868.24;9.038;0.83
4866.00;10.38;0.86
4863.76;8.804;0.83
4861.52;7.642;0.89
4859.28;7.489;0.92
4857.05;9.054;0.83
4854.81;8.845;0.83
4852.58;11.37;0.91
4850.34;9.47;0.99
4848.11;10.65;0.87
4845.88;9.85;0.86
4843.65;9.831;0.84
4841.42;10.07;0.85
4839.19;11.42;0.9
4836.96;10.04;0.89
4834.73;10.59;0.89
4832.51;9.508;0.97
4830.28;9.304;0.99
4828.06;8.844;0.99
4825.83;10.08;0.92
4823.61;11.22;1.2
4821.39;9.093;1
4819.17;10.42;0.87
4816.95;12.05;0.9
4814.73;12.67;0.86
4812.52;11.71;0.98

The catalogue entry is 2.1 angstroms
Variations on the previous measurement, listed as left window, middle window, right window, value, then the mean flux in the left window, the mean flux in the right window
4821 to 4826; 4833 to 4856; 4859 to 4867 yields -1.9 angstroms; 10.3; 8.66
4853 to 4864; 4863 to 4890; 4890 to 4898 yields 0.5 angstroms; 8.53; 11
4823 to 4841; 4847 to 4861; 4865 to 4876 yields 0.4 angstroms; 10.1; 9.34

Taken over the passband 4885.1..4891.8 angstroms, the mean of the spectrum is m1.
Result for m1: 8.73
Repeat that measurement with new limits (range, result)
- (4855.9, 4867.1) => 8.67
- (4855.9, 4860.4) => 8.28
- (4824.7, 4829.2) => 9.47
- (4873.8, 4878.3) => 9.79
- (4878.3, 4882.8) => 10.4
